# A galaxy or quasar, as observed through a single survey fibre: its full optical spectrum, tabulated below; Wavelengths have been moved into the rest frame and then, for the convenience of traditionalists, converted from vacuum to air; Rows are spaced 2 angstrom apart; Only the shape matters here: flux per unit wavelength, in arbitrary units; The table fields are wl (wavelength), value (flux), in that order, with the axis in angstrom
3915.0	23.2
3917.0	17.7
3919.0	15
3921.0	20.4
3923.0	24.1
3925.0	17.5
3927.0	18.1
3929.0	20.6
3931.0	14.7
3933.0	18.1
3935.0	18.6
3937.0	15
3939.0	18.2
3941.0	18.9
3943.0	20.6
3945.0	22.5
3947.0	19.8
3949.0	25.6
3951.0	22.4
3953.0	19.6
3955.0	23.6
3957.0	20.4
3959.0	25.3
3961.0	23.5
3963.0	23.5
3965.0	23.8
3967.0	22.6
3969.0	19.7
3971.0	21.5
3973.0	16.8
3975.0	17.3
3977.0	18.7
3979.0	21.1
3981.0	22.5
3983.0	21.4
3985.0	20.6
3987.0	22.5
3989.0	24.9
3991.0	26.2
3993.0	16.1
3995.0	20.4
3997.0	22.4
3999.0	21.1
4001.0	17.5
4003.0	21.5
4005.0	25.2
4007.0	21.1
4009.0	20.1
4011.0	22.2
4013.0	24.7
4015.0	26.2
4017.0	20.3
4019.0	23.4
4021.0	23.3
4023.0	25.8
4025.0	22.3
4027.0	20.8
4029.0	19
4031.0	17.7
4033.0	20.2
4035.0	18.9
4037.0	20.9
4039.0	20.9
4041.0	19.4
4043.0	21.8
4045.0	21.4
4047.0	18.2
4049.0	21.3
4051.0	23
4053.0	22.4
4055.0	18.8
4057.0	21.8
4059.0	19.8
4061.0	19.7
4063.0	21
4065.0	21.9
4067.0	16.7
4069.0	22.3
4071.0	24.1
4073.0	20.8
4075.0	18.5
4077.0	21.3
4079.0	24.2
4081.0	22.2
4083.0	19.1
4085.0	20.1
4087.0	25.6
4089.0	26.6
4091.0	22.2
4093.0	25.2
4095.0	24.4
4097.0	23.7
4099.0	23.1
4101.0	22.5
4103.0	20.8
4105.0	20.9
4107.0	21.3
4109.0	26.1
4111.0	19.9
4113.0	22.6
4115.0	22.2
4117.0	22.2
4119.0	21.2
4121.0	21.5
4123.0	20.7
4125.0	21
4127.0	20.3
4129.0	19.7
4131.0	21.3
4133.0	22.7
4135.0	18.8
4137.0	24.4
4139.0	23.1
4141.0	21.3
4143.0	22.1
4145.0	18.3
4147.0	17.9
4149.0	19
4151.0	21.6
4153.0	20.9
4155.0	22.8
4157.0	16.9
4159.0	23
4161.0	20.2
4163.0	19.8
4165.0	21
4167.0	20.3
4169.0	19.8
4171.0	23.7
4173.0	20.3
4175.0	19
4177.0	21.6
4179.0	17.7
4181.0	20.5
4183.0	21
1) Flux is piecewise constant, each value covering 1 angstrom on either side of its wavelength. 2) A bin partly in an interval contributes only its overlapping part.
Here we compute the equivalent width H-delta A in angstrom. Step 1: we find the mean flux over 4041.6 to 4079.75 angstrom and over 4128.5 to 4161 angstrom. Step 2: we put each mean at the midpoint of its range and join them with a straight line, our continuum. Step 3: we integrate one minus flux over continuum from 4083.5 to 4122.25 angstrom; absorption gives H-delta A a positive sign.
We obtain -3.3 angstrom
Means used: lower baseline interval 21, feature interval 22.7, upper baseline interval 20.9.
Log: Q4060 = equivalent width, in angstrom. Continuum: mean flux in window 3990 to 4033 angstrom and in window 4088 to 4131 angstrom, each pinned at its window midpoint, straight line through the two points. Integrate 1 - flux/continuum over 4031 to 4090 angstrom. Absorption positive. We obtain 2.5 angstrom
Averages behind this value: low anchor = 21.7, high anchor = 22.3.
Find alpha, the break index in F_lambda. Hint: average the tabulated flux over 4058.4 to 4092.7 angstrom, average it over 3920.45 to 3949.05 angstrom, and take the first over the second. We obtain 1.12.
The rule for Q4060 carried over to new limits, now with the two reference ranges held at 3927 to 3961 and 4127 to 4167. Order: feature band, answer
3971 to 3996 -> -0.5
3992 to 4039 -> -2.1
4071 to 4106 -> -3.1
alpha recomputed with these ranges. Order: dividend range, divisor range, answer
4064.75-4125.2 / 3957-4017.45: 1.02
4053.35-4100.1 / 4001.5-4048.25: 1.02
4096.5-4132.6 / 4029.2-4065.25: 1.06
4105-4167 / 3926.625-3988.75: 1.02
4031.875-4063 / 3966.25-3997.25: 0.99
